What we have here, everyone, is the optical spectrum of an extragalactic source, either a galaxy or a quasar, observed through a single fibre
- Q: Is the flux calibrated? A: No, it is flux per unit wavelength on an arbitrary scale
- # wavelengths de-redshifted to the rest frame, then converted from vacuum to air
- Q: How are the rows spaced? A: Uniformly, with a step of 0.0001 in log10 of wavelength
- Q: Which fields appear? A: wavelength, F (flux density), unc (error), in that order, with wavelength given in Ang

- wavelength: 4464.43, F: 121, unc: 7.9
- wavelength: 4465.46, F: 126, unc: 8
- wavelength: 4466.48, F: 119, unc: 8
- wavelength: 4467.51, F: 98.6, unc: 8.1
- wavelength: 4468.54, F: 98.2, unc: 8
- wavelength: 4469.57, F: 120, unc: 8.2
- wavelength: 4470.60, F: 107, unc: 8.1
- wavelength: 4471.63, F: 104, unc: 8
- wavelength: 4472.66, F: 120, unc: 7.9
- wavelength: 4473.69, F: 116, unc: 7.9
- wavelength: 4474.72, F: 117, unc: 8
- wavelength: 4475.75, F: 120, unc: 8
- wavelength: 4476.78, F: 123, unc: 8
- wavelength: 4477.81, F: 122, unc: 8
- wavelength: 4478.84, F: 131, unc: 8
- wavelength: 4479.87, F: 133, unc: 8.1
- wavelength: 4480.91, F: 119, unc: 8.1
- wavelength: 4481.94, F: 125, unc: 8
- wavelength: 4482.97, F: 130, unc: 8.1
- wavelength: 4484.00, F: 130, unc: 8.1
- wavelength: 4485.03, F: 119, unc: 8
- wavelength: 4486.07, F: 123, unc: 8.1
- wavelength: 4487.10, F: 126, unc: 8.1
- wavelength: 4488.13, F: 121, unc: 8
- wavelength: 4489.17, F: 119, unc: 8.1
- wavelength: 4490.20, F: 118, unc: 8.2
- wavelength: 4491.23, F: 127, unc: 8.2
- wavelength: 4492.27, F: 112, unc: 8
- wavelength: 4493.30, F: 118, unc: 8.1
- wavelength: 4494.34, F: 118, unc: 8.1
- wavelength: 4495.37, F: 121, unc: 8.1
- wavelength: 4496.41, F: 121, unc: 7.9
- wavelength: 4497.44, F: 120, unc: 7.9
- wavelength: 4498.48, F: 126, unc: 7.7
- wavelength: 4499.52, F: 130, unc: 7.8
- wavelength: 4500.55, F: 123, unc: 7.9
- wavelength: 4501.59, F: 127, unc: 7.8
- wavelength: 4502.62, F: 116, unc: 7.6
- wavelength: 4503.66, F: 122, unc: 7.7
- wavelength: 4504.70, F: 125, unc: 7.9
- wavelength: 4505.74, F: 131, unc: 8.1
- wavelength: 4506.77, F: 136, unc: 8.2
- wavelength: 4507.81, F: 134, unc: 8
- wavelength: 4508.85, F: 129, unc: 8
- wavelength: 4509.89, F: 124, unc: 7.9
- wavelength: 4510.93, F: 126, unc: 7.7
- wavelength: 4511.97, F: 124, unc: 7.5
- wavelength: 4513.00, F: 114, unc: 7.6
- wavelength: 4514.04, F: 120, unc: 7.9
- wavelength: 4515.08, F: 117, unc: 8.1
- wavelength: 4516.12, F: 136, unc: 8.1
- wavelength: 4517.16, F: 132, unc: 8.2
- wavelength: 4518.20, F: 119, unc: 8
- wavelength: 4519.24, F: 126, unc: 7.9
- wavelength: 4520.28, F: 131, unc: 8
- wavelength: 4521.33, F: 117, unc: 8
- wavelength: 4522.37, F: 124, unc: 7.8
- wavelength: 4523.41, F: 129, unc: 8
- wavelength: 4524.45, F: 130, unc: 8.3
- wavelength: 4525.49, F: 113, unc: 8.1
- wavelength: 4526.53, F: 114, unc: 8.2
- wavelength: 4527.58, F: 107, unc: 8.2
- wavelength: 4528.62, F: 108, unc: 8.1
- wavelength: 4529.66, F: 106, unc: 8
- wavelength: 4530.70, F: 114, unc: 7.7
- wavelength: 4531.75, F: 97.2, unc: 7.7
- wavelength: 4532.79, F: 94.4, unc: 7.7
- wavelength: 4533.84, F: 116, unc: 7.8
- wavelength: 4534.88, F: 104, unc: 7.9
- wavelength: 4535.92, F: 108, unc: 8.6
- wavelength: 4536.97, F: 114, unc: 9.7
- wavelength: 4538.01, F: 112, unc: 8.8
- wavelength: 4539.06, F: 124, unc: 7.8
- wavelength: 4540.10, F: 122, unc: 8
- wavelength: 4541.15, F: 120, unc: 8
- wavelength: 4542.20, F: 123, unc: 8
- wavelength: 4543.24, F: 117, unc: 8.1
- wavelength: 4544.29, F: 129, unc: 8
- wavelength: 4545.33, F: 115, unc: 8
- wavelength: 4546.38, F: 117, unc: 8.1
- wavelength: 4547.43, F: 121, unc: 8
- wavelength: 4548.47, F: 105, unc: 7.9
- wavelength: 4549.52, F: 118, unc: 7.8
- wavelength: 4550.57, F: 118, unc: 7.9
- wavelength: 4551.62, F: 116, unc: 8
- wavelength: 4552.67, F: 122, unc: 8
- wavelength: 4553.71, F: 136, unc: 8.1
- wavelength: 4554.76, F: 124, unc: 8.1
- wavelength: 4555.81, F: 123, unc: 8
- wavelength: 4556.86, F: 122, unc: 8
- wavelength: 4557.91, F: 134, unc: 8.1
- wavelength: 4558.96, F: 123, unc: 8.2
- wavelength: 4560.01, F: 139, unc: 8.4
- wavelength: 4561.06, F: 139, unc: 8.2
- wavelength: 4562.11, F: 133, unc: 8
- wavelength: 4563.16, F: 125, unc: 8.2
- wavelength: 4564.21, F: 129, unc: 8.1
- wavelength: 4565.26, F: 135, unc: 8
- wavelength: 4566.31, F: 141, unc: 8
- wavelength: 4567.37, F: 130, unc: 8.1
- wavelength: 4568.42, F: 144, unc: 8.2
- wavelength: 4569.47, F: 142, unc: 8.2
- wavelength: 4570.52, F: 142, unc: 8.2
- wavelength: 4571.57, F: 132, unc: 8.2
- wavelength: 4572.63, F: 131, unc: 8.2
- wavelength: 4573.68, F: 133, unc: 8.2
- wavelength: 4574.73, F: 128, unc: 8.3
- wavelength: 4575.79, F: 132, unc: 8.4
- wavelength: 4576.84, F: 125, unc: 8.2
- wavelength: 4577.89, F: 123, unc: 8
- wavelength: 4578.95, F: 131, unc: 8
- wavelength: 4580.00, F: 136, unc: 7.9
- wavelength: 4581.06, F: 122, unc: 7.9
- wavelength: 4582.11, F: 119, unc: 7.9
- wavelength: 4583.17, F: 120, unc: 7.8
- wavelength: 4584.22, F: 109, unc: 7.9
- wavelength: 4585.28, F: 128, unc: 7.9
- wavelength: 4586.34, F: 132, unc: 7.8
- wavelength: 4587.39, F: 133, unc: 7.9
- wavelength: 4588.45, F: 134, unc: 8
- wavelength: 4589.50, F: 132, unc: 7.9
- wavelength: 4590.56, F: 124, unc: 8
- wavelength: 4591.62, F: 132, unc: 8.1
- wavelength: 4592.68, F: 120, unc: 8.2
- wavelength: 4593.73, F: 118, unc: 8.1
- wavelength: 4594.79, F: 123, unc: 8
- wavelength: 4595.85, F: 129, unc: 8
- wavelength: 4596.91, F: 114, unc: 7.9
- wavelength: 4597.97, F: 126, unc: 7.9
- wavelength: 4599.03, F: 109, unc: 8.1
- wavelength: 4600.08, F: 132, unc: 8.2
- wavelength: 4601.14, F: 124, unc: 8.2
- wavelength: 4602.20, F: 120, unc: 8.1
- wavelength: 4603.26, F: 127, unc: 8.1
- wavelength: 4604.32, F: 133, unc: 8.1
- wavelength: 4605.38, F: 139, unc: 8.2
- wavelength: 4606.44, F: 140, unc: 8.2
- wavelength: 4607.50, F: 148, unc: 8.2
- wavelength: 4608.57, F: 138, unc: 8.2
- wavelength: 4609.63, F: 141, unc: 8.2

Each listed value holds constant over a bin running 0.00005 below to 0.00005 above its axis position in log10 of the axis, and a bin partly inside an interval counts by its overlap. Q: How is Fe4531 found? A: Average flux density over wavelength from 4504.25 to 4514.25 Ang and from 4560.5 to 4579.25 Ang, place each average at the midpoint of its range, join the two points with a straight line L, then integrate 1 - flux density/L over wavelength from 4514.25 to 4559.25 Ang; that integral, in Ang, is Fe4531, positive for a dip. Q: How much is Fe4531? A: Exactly 3.8 Ang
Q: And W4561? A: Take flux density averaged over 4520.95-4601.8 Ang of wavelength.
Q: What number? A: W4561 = 123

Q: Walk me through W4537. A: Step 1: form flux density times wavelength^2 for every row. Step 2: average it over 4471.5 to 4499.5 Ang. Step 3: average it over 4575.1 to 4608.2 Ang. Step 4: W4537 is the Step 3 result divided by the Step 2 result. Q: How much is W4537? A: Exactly 1.1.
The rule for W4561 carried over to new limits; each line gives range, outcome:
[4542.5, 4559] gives 121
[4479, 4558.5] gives 121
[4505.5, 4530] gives 123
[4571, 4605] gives 126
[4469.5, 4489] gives 121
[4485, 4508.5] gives 123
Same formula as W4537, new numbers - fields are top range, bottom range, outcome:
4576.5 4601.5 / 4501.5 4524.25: 1.03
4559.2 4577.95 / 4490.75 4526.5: 1.11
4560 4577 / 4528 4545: 1.20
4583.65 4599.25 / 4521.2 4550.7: 1.11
